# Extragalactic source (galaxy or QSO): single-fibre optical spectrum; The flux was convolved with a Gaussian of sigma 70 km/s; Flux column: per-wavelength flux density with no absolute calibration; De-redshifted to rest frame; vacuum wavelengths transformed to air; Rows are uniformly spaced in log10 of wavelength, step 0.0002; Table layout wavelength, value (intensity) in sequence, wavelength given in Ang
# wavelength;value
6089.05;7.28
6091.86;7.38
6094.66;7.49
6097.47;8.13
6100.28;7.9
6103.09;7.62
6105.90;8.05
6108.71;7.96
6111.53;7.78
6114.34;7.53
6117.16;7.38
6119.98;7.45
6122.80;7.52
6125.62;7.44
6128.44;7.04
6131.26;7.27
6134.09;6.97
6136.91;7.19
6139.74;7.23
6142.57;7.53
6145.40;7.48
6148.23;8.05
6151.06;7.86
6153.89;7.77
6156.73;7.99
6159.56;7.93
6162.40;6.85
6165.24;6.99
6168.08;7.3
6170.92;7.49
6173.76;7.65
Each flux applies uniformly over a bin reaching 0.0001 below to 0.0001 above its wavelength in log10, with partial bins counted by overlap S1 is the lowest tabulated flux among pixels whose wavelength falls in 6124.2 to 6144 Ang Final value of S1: 6.97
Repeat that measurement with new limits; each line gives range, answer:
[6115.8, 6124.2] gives 7.38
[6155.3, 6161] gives 7.93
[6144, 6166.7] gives 6.85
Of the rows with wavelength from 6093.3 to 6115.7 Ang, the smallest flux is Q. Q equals 7.49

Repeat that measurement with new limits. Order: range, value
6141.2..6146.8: 7.48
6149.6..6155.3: 7.77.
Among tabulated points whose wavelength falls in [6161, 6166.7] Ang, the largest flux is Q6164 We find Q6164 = 6.99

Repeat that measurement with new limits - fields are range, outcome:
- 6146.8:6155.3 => 8.05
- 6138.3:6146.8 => 7.53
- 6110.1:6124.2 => 7.78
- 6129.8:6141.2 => 7.27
